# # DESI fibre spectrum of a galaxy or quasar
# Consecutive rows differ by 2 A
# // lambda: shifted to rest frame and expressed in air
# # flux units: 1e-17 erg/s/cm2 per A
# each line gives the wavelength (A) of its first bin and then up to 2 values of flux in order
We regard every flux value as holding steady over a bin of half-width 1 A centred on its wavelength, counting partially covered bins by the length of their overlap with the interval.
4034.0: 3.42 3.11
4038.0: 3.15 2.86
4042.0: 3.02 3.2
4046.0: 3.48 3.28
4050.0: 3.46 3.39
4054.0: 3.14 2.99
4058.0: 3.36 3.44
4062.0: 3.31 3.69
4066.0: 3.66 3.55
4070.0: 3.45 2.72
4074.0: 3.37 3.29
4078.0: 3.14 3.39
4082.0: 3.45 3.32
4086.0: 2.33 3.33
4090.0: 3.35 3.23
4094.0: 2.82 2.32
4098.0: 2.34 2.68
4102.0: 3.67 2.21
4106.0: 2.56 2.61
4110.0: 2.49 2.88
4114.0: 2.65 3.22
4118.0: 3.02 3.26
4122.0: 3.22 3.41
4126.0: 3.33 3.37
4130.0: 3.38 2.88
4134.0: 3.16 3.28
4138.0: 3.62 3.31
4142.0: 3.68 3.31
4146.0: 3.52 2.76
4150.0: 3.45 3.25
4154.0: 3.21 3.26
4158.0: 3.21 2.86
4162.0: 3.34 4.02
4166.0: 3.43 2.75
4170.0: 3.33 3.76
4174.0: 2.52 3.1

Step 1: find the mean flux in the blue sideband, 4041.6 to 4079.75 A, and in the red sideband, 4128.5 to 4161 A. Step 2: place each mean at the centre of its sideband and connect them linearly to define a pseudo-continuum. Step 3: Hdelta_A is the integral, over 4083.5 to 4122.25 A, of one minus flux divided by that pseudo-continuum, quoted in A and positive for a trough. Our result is 5.0 A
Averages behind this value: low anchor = 3.32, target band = 2.86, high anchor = 3.26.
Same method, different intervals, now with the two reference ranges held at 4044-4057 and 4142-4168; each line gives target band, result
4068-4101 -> 2.4 A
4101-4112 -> 1.9 A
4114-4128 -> 0.3 A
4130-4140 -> 0.1 A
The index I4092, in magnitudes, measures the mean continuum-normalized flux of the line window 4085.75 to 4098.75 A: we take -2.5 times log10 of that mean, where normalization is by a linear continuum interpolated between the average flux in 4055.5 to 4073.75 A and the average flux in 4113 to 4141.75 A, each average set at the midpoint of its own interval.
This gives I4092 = 0.160 mag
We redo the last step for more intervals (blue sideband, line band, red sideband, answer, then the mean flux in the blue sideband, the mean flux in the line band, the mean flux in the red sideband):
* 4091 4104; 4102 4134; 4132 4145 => 0.030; 2.79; 2.99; 3.35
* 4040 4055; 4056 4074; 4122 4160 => -0.037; 3.25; 3.37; 3.29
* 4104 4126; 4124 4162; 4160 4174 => -0.047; 2.92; 3.27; 3.33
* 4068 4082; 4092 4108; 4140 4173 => 0.216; 3.27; 2.69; 3.32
